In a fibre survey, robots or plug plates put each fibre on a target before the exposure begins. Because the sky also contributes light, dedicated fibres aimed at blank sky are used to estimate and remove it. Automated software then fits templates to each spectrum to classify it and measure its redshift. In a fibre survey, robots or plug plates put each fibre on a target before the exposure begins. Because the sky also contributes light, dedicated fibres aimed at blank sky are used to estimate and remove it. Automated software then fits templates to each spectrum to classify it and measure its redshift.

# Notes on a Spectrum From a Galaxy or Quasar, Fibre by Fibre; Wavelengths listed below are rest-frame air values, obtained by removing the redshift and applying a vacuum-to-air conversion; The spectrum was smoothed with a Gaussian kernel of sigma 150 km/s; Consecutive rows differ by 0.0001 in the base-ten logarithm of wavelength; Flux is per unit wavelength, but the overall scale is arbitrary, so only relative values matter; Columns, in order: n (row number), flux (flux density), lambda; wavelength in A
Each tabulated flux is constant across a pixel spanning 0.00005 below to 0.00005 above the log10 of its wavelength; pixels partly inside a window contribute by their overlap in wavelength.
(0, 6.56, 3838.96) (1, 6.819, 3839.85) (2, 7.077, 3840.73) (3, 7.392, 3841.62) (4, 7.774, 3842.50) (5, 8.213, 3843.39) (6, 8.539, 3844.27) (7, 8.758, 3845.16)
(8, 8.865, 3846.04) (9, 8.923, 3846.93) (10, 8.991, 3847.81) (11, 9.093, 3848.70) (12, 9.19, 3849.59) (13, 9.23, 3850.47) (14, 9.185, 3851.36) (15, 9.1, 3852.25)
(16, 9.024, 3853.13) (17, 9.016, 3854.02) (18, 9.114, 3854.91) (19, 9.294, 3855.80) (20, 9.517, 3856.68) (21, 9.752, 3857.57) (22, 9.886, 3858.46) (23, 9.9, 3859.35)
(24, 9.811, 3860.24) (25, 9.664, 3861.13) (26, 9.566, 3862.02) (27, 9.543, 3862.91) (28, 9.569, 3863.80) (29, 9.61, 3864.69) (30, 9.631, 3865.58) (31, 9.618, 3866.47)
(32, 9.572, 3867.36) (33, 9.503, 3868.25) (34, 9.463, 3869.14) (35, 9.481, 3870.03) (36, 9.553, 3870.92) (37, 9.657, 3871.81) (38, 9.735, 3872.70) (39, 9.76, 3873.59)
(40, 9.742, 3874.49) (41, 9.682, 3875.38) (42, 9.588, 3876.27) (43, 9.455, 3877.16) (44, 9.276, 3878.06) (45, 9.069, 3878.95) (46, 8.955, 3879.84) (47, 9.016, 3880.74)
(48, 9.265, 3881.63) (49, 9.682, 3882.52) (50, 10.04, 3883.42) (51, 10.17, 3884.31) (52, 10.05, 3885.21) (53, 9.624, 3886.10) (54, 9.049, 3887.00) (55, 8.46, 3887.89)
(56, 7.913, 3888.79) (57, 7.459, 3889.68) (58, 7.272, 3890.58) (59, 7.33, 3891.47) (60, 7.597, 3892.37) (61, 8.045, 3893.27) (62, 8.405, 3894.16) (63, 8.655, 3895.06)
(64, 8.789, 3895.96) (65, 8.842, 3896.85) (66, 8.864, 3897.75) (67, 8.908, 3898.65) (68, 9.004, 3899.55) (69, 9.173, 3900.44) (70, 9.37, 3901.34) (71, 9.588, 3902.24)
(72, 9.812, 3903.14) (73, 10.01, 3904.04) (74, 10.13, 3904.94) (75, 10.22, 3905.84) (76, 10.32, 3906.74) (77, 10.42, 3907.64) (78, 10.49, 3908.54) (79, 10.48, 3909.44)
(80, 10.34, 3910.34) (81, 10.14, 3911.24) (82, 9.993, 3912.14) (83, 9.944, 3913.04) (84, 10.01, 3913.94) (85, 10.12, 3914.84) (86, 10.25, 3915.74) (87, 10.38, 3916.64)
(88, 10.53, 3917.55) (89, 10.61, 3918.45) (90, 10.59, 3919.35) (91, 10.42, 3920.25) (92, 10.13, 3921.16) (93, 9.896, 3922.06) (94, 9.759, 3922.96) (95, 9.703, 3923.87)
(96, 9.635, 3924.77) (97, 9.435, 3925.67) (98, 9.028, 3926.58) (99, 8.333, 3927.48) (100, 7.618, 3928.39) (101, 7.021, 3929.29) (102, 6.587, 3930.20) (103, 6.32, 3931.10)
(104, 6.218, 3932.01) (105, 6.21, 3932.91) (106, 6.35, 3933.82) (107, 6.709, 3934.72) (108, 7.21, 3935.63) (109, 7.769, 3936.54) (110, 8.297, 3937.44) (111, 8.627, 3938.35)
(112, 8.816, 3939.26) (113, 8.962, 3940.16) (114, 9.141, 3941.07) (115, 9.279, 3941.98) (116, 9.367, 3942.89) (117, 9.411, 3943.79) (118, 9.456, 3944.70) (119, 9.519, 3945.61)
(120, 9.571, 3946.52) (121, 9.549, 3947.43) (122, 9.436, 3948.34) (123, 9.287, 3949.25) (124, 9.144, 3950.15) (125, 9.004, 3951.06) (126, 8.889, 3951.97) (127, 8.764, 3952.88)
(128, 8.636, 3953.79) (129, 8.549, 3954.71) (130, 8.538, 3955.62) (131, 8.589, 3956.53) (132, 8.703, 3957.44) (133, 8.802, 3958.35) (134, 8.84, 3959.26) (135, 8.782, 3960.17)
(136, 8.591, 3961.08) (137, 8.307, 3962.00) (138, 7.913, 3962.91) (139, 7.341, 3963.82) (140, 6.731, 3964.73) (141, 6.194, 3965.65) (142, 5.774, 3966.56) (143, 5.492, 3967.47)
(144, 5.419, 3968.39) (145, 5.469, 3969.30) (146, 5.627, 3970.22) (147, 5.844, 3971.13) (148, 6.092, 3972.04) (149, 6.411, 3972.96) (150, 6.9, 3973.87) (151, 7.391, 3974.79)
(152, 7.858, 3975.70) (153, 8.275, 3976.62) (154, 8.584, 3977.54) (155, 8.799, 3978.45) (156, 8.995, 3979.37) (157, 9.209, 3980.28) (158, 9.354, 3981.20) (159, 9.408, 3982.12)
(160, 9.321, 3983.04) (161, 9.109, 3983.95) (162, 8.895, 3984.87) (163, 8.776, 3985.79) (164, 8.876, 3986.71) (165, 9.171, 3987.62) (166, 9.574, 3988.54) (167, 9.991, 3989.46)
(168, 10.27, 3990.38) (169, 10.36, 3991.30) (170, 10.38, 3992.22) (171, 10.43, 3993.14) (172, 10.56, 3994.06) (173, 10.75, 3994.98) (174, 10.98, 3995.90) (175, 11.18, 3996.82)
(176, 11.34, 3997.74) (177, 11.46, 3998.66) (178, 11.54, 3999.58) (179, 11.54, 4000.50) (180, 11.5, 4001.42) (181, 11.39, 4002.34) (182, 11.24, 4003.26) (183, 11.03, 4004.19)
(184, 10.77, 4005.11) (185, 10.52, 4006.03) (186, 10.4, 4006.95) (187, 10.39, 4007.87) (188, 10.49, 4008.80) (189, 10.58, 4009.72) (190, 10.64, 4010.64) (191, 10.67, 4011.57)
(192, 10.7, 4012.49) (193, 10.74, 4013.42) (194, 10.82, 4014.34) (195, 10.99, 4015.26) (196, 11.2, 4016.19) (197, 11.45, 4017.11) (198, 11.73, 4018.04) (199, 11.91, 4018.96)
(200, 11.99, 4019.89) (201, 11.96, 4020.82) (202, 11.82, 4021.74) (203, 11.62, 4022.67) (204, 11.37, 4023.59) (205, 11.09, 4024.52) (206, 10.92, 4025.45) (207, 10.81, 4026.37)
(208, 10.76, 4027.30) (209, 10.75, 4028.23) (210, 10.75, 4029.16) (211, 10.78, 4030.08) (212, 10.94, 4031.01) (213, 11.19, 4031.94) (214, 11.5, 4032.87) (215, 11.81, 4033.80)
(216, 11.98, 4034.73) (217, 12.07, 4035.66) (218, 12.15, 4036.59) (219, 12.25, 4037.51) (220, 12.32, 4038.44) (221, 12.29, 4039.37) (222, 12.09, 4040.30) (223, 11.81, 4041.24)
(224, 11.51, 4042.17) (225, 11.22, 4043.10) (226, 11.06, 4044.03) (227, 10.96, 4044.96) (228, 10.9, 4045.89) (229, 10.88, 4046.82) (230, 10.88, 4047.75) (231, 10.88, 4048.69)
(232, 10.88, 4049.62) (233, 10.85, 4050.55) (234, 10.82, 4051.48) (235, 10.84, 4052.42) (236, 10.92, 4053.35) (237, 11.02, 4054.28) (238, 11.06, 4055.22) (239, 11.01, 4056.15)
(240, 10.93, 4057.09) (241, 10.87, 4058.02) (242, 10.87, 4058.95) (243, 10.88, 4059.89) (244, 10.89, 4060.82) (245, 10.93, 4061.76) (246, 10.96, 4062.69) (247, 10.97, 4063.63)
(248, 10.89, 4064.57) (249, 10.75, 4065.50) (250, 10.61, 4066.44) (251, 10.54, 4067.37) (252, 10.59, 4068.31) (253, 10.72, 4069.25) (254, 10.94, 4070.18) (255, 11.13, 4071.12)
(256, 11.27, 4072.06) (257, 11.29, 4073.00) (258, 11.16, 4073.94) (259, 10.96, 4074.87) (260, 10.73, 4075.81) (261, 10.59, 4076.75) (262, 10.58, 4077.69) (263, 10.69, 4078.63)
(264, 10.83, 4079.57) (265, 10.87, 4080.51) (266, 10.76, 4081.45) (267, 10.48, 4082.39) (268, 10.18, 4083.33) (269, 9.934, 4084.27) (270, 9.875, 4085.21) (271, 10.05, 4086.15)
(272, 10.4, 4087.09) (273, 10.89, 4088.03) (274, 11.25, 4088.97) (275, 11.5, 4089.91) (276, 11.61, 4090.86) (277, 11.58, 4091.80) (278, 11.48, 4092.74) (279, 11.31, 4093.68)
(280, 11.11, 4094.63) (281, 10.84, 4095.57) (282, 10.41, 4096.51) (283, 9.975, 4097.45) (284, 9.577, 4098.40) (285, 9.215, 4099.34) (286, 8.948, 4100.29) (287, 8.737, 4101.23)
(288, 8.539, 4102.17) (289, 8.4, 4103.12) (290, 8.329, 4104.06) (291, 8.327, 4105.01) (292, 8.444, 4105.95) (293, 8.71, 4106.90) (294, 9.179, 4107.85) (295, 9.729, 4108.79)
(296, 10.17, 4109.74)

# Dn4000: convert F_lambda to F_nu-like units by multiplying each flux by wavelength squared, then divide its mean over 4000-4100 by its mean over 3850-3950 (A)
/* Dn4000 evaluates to 1.29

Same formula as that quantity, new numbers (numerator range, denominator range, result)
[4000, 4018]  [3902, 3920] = 1.12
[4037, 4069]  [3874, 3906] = 1.33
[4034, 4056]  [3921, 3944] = 1.46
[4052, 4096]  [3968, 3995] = 1.34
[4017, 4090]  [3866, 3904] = 1.32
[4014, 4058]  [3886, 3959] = 1.33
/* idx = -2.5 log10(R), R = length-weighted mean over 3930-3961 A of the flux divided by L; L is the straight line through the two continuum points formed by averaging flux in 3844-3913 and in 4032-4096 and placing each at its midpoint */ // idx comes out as 0.18 mag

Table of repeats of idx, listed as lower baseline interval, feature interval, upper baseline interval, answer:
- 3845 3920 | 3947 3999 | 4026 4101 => 0.18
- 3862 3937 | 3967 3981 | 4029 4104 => 0.36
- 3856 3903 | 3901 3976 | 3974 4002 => 0.11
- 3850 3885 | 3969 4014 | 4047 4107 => 0.06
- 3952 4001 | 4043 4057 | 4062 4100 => -0.08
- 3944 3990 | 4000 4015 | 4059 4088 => -0.18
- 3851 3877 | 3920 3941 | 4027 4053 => 0.24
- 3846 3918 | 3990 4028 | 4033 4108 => -0.08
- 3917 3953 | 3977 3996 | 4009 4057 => 0.06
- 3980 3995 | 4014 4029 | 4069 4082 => -0.12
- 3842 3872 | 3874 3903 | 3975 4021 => 0.07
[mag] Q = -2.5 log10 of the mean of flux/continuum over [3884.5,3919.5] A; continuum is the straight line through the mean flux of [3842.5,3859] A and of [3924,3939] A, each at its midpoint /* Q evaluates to -0.157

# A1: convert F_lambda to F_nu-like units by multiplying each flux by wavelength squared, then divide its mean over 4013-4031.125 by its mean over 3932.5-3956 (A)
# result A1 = 1.4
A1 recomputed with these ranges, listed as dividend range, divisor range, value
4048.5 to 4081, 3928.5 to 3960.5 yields 1.37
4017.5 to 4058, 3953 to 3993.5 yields 1.43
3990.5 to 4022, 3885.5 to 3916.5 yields 1.25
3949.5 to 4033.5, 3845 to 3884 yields 1.09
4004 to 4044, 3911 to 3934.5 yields 1.32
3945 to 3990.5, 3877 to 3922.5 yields 0.90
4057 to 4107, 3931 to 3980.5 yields 1.39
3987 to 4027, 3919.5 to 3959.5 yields 1.31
